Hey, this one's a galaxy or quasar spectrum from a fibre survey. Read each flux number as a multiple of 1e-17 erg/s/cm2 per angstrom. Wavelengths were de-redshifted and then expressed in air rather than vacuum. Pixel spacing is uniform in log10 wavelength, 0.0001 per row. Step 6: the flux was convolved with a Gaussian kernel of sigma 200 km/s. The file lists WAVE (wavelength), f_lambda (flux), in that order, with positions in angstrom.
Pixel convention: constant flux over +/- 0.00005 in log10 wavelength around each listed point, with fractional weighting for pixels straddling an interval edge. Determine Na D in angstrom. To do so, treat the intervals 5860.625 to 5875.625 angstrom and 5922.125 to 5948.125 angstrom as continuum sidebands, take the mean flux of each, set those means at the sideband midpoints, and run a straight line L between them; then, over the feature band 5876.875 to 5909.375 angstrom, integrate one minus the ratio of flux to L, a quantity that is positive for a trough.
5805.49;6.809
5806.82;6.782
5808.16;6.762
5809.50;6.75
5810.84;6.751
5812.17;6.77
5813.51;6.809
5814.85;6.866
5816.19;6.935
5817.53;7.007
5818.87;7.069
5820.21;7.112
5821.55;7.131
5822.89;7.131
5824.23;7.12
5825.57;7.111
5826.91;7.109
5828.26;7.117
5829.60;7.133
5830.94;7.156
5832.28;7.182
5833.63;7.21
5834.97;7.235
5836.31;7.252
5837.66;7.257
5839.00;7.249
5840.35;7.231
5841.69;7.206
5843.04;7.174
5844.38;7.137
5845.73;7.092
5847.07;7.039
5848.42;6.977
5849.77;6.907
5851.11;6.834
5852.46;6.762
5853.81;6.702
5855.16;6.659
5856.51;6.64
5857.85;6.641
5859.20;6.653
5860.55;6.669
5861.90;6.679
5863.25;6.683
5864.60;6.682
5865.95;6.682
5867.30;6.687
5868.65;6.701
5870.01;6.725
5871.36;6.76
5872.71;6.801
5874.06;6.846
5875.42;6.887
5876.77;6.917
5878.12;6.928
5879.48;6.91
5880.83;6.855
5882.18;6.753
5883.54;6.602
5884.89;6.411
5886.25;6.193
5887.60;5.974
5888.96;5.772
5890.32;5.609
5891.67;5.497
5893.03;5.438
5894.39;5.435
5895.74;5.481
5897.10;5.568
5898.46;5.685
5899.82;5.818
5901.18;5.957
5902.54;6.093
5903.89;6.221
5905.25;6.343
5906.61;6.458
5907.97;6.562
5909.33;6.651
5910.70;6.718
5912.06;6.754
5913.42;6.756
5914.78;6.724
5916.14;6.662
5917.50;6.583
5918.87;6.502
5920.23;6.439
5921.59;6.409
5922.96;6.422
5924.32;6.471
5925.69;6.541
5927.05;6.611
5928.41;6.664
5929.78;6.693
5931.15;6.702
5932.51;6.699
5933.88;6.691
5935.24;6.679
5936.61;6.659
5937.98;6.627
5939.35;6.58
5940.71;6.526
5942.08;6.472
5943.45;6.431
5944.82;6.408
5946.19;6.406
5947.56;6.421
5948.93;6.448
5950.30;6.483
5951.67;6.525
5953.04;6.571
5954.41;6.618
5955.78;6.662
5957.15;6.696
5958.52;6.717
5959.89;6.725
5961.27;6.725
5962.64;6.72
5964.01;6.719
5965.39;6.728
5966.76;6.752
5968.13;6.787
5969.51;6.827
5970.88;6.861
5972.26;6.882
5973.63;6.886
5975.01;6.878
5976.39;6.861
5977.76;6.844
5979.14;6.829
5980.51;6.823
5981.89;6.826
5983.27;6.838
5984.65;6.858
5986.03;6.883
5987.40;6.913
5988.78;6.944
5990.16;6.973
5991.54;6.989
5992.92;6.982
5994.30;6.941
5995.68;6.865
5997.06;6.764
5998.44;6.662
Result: 2.58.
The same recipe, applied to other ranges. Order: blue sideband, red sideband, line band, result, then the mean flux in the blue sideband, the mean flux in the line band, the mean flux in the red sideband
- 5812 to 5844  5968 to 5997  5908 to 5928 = 1.11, 7.11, 6.59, 6.88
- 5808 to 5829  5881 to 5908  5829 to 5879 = -3.06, 6.98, 6.92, 6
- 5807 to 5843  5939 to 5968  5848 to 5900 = 3.29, 7.06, 6.45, 6.59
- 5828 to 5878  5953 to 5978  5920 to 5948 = 1.06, 6.92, 6.55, 6.77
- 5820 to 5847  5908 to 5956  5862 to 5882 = 0.43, 7.17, 6.79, 6.58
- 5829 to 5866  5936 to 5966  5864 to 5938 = 3.62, 6.96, 6.43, 6.58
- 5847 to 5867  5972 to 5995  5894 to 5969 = 3.78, 6.74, 6.49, 6.89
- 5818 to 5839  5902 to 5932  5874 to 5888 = 0.27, 7.16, 6.67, 6.55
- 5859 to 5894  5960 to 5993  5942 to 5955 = 0.52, 6.5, 6.48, 6.84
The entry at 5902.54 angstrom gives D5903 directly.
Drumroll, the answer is 6.093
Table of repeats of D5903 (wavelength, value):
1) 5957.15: 6.696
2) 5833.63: 7.21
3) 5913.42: 6.756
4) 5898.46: 5.685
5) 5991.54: 6.989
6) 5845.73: 7.092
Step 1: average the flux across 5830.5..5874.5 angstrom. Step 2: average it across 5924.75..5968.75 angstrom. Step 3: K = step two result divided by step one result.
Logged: 0.96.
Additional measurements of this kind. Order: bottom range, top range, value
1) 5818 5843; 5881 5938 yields 0.88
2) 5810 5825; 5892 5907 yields 0.84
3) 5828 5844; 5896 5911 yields 0.85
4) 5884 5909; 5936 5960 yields 1.10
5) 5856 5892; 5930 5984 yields 1.02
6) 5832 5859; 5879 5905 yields 0.86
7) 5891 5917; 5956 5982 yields 1.10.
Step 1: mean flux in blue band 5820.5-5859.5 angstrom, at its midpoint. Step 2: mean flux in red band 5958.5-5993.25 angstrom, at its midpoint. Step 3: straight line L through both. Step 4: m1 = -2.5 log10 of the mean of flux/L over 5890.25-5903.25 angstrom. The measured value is 0.22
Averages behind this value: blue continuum 7.04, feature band 5.67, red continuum 6.84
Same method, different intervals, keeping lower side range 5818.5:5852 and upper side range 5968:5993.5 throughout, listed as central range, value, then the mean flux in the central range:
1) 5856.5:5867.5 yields 0.064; 6.67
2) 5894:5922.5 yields 0.117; 6.29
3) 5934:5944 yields 0.060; 6.58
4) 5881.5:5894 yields 0.171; 6.01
